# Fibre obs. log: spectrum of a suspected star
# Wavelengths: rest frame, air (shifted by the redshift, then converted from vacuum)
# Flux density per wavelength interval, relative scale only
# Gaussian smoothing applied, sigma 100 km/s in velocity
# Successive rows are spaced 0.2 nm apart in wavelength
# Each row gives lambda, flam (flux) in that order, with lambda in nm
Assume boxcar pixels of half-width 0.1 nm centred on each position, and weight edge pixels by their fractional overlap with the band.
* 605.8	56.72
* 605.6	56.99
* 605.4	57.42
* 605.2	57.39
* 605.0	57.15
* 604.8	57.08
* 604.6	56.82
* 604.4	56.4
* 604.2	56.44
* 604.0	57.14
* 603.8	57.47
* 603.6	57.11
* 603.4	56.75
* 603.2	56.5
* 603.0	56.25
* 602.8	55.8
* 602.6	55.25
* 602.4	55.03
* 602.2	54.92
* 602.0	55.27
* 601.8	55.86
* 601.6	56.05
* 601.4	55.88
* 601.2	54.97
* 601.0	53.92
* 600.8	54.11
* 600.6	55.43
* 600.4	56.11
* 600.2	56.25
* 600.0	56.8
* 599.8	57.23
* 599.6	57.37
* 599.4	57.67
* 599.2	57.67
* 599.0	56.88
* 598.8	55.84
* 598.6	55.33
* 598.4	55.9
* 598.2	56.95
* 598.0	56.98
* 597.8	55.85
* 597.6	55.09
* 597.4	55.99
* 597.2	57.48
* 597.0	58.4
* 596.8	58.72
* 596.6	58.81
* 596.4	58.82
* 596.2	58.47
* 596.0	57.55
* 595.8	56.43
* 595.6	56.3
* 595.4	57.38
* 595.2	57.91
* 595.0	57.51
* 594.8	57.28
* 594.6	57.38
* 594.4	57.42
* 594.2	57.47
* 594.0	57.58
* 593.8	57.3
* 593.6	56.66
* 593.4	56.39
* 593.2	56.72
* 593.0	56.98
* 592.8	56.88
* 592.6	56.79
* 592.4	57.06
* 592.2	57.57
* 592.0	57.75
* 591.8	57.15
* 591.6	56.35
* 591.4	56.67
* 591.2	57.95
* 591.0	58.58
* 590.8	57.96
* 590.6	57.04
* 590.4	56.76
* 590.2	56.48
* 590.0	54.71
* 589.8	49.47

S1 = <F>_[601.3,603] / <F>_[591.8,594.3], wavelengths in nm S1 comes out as 0.97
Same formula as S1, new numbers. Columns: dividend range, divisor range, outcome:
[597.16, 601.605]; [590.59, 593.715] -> 0.98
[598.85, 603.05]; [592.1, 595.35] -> 0.98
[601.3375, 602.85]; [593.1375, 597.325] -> 0.96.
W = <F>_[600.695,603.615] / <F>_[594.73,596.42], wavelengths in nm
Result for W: 1.0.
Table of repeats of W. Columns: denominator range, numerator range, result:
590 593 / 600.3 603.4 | 0.97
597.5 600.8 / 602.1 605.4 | 1.00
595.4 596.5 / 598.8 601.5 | 0.98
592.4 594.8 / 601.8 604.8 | 0.99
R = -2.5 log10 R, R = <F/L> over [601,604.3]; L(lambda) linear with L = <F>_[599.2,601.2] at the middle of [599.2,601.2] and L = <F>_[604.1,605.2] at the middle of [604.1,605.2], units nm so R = 0.01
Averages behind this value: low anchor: 56.1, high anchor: 56.8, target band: 56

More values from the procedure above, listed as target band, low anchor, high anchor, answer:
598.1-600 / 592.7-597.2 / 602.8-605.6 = 0.01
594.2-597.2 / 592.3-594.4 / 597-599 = -0.02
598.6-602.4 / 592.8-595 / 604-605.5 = 0.02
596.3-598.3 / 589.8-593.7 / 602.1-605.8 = -0.01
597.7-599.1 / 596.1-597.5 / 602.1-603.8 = 0.03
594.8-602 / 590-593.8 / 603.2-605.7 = 0.01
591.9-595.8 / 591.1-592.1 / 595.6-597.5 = 0.01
